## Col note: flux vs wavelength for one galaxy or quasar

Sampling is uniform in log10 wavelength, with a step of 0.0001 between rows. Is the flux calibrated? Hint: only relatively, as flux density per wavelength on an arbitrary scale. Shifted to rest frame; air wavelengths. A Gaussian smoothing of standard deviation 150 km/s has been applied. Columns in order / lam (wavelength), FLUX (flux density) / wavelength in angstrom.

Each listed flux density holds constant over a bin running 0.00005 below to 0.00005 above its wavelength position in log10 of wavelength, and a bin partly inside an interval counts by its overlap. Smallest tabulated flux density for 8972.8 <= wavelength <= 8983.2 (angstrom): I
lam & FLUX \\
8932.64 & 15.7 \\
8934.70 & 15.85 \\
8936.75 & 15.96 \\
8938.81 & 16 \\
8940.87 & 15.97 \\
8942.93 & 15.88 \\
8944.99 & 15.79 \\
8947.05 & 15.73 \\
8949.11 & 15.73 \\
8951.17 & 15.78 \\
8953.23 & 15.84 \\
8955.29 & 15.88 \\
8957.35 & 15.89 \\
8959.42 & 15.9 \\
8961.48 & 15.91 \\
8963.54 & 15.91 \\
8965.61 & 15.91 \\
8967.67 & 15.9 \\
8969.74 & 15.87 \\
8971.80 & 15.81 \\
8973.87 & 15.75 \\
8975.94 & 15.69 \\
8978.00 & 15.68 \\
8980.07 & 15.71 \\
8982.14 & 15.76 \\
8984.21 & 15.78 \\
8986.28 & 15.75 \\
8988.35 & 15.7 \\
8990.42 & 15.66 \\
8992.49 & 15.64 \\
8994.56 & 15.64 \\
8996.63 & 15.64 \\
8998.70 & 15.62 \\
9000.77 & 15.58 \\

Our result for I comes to 15.68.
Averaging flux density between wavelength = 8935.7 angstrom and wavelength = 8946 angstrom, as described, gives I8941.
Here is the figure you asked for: 15.9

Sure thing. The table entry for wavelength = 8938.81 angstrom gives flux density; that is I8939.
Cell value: 16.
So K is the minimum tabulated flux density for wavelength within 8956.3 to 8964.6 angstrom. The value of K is 15.89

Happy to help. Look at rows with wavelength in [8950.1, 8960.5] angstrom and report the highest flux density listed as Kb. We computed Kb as 15.9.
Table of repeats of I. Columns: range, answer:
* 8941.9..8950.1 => 15.73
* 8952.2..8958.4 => 15.84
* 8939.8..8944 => 15.88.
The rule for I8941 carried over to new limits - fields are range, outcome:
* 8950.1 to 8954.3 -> 15.8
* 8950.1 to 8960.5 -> 15.9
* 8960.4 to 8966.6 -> 15.9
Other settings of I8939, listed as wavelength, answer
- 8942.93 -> 15.88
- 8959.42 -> 15.9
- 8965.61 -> 15.91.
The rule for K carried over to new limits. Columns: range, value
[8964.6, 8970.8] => 15.87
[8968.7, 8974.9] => 15.75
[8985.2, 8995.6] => 15.64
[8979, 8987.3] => 15.71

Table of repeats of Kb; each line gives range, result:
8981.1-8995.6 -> 15.78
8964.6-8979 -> 15.91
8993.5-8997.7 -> 15.64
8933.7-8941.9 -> 16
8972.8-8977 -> 15.75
